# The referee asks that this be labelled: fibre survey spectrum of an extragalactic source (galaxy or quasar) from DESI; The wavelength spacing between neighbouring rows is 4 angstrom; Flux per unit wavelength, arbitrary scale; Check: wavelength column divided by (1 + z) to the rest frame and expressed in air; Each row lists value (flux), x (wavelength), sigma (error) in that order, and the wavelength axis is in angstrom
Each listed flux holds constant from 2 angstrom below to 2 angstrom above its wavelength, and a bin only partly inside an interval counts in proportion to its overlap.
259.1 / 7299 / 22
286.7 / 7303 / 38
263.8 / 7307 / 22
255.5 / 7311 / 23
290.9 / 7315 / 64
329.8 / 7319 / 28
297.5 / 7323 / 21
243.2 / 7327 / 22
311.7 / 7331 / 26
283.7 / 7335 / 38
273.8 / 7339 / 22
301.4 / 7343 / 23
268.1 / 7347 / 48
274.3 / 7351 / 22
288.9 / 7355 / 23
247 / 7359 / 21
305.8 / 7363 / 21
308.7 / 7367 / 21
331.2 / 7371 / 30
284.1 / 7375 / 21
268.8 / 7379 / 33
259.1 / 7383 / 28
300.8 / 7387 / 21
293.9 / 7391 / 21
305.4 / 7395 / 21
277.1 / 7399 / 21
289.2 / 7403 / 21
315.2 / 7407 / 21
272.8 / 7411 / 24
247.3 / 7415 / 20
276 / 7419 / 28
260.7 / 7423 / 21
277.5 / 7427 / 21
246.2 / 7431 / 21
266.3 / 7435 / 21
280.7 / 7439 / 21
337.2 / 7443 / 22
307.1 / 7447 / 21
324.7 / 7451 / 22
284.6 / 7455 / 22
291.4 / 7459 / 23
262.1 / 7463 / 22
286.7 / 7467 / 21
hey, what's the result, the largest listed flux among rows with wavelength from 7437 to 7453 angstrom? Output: 337.2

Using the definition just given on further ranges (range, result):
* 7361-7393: 331.2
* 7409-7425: 276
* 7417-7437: 277.5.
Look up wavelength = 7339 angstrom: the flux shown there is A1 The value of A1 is 273.8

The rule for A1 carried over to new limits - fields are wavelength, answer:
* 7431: 246.2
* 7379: 268.8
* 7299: 259.1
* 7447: 307.1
